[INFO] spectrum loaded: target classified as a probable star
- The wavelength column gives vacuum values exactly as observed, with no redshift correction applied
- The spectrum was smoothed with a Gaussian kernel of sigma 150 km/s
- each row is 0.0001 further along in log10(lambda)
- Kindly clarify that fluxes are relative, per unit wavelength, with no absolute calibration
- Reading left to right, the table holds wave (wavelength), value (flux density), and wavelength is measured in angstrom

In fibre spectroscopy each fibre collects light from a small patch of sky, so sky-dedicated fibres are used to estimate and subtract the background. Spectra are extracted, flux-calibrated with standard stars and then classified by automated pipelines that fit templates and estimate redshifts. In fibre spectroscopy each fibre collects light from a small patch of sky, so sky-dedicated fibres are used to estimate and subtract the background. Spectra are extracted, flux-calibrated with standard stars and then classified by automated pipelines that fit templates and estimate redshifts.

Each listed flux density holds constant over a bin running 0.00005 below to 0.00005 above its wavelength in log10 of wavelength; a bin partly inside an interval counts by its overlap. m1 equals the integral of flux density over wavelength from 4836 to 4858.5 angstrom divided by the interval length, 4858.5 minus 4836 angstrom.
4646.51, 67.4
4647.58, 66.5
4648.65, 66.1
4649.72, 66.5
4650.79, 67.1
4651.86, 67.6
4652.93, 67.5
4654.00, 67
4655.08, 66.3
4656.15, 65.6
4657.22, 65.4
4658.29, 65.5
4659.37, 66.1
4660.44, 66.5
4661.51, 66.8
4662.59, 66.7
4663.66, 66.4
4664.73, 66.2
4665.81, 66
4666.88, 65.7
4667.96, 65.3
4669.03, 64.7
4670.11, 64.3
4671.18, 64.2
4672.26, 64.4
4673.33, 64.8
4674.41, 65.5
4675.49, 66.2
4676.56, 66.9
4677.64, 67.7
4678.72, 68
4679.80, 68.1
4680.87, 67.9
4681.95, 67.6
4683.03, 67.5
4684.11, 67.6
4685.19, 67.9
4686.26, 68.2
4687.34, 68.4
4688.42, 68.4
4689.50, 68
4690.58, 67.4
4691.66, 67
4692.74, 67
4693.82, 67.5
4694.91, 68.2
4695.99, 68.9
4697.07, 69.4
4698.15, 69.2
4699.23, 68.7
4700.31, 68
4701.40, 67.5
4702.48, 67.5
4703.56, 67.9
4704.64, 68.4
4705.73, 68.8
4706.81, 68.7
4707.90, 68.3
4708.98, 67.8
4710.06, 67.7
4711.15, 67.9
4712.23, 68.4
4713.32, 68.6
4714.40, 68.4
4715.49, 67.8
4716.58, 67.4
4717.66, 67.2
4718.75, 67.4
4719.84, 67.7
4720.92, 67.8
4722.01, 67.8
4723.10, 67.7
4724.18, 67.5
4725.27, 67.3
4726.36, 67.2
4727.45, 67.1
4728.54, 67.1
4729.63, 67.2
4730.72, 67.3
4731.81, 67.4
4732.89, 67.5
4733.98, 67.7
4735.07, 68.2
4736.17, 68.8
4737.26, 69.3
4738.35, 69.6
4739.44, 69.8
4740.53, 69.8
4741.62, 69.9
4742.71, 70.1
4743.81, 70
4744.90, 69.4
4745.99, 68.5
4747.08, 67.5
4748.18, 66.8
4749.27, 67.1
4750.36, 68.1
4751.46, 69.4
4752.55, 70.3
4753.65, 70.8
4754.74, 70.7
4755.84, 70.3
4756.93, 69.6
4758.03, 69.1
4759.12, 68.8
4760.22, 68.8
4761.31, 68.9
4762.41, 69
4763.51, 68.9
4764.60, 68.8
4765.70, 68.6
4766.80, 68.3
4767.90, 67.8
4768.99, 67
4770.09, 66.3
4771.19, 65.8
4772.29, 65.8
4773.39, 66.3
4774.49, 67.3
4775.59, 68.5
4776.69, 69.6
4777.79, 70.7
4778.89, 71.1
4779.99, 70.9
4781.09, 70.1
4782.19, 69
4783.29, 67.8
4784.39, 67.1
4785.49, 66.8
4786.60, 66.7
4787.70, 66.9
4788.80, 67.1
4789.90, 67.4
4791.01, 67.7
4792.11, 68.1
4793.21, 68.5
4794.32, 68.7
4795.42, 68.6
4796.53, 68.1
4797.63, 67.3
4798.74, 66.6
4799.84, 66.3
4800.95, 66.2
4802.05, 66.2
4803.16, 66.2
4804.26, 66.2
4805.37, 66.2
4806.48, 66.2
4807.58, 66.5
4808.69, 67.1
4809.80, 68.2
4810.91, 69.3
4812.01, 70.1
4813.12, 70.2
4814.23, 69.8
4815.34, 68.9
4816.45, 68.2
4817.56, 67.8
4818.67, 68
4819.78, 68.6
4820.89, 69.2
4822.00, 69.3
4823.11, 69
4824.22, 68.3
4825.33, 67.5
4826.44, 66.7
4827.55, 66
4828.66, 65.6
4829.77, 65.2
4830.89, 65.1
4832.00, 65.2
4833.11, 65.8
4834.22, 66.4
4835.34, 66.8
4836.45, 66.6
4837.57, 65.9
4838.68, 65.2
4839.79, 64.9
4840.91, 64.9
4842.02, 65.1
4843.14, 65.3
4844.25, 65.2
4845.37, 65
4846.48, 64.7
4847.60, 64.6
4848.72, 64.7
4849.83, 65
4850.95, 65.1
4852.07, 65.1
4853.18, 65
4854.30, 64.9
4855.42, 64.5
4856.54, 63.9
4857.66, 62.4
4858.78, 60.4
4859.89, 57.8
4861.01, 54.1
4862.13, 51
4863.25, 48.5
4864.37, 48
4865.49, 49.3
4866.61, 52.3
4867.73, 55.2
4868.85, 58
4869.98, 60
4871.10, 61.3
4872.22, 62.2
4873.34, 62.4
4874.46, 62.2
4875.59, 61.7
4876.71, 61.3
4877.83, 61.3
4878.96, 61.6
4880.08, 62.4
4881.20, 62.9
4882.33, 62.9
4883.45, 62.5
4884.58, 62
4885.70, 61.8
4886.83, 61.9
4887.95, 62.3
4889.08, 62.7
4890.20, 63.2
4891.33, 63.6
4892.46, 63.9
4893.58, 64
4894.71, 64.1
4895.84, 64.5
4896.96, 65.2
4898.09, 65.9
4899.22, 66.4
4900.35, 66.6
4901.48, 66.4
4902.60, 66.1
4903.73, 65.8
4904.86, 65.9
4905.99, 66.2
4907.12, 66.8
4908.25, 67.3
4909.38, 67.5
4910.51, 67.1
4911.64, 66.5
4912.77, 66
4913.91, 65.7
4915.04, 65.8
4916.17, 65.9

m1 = 64.8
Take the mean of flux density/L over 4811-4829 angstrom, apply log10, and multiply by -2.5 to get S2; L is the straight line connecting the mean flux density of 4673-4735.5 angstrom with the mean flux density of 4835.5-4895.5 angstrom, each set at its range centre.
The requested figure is -0.08 mag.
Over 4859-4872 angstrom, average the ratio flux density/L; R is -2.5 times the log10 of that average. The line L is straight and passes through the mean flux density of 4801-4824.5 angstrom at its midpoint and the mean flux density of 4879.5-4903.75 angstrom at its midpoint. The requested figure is 0.20 mag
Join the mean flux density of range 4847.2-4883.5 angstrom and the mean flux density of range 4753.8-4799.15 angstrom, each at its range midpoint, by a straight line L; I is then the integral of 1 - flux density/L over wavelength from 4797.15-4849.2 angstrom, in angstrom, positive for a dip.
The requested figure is -2.3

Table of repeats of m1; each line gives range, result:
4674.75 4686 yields 67.5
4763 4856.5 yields 67.1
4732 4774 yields 68.6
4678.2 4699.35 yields 68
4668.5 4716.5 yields 67.5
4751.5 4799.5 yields 68.4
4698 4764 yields 68.4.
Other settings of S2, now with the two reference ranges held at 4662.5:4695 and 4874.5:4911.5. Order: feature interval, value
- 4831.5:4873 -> 0.05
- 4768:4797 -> -0.04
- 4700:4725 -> -0.03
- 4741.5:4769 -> -0.05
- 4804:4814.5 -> -0.05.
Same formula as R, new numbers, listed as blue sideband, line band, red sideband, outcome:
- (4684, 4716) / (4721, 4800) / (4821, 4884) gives -0.04 mag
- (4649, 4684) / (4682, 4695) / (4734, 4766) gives -0.01 mag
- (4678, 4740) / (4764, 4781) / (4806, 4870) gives -0.04 mag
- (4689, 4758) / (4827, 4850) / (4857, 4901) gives -0.05 mag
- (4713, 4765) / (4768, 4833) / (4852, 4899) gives -0.04 mag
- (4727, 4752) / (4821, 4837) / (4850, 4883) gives -0.08 mag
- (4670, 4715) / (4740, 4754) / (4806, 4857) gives -0.03 mag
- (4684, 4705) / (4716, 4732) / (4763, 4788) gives 0.01 mag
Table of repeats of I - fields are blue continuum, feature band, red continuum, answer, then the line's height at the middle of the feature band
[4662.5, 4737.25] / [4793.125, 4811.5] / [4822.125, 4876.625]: -0.9 angstrom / 64.1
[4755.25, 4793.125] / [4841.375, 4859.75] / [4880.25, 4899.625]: 0.2 angstrom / 65.1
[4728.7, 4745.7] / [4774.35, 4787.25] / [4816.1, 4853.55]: -0.2 angstrom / 67.6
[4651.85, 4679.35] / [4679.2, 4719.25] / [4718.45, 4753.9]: -0.5 angstrom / 67.1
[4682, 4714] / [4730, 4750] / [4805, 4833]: -0.2 angstrom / 68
